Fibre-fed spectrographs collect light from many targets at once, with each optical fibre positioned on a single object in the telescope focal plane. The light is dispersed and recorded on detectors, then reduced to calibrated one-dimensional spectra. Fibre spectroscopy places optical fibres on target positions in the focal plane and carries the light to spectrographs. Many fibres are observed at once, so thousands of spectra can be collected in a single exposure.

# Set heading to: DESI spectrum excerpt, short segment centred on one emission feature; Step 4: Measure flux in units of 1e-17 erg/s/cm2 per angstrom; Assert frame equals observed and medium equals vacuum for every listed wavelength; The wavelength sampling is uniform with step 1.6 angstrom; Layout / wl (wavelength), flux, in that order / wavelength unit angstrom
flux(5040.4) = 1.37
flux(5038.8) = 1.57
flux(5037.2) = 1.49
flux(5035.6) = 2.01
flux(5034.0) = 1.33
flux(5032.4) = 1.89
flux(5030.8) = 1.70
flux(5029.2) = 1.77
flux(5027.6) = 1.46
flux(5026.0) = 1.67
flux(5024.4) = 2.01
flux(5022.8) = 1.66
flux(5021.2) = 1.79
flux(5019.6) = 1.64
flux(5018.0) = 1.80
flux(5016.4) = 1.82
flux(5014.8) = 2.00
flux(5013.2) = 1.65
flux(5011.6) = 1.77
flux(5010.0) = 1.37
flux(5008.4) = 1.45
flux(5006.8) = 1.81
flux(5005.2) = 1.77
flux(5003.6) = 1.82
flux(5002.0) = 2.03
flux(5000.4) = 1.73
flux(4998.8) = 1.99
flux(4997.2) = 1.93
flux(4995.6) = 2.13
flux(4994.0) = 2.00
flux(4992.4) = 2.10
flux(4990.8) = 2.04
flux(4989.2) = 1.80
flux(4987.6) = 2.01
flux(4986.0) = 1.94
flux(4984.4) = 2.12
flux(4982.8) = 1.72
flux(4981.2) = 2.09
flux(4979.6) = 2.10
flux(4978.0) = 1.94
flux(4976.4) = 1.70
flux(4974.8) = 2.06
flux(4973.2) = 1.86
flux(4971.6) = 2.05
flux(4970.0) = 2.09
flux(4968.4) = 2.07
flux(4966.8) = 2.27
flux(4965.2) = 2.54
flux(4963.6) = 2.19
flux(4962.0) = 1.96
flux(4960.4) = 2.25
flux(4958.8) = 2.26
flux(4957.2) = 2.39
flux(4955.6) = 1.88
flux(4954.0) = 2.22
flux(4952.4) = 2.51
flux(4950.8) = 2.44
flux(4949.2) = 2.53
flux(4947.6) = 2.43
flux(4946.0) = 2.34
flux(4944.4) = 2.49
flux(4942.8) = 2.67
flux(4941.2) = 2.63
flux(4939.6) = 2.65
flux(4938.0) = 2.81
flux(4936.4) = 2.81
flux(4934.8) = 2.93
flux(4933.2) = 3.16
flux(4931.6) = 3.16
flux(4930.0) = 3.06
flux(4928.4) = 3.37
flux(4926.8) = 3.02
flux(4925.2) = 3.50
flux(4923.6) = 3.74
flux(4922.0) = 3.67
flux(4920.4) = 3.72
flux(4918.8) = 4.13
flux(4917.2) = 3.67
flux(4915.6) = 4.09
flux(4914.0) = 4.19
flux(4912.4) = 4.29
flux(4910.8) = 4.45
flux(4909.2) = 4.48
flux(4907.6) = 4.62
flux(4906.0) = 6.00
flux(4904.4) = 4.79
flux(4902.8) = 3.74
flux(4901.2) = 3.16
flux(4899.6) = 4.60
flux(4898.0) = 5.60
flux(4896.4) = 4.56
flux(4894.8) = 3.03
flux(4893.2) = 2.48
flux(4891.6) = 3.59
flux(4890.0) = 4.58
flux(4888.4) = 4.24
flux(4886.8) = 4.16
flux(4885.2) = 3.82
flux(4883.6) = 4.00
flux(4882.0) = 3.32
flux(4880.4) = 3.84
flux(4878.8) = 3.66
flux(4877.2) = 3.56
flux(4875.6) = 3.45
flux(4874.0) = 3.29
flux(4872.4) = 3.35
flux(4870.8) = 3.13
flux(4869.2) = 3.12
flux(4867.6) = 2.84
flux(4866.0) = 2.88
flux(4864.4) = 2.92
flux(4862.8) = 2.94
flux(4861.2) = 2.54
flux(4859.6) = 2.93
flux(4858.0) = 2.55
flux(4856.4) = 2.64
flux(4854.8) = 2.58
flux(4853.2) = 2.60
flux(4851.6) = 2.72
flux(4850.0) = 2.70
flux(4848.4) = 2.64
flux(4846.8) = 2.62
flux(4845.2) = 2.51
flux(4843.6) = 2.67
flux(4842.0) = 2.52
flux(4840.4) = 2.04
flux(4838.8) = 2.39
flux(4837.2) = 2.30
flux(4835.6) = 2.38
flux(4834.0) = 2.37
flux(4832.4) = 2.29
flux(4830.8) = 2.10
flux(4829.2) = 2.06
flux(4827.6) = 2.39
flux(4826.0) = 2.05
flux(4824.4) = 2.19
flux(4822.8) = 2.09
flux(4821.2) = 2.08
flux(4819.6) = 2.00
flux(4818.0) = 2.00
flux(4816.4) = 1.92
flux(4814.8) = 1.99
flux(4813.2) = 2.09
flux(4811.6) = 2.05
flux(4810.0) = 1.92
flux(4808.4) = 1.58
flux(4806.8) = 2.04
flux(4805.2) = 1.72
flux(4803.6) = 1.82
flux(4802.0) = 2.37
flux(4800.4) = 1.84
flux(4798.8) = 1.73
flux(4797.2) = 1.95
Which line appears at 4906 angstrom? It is C IV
